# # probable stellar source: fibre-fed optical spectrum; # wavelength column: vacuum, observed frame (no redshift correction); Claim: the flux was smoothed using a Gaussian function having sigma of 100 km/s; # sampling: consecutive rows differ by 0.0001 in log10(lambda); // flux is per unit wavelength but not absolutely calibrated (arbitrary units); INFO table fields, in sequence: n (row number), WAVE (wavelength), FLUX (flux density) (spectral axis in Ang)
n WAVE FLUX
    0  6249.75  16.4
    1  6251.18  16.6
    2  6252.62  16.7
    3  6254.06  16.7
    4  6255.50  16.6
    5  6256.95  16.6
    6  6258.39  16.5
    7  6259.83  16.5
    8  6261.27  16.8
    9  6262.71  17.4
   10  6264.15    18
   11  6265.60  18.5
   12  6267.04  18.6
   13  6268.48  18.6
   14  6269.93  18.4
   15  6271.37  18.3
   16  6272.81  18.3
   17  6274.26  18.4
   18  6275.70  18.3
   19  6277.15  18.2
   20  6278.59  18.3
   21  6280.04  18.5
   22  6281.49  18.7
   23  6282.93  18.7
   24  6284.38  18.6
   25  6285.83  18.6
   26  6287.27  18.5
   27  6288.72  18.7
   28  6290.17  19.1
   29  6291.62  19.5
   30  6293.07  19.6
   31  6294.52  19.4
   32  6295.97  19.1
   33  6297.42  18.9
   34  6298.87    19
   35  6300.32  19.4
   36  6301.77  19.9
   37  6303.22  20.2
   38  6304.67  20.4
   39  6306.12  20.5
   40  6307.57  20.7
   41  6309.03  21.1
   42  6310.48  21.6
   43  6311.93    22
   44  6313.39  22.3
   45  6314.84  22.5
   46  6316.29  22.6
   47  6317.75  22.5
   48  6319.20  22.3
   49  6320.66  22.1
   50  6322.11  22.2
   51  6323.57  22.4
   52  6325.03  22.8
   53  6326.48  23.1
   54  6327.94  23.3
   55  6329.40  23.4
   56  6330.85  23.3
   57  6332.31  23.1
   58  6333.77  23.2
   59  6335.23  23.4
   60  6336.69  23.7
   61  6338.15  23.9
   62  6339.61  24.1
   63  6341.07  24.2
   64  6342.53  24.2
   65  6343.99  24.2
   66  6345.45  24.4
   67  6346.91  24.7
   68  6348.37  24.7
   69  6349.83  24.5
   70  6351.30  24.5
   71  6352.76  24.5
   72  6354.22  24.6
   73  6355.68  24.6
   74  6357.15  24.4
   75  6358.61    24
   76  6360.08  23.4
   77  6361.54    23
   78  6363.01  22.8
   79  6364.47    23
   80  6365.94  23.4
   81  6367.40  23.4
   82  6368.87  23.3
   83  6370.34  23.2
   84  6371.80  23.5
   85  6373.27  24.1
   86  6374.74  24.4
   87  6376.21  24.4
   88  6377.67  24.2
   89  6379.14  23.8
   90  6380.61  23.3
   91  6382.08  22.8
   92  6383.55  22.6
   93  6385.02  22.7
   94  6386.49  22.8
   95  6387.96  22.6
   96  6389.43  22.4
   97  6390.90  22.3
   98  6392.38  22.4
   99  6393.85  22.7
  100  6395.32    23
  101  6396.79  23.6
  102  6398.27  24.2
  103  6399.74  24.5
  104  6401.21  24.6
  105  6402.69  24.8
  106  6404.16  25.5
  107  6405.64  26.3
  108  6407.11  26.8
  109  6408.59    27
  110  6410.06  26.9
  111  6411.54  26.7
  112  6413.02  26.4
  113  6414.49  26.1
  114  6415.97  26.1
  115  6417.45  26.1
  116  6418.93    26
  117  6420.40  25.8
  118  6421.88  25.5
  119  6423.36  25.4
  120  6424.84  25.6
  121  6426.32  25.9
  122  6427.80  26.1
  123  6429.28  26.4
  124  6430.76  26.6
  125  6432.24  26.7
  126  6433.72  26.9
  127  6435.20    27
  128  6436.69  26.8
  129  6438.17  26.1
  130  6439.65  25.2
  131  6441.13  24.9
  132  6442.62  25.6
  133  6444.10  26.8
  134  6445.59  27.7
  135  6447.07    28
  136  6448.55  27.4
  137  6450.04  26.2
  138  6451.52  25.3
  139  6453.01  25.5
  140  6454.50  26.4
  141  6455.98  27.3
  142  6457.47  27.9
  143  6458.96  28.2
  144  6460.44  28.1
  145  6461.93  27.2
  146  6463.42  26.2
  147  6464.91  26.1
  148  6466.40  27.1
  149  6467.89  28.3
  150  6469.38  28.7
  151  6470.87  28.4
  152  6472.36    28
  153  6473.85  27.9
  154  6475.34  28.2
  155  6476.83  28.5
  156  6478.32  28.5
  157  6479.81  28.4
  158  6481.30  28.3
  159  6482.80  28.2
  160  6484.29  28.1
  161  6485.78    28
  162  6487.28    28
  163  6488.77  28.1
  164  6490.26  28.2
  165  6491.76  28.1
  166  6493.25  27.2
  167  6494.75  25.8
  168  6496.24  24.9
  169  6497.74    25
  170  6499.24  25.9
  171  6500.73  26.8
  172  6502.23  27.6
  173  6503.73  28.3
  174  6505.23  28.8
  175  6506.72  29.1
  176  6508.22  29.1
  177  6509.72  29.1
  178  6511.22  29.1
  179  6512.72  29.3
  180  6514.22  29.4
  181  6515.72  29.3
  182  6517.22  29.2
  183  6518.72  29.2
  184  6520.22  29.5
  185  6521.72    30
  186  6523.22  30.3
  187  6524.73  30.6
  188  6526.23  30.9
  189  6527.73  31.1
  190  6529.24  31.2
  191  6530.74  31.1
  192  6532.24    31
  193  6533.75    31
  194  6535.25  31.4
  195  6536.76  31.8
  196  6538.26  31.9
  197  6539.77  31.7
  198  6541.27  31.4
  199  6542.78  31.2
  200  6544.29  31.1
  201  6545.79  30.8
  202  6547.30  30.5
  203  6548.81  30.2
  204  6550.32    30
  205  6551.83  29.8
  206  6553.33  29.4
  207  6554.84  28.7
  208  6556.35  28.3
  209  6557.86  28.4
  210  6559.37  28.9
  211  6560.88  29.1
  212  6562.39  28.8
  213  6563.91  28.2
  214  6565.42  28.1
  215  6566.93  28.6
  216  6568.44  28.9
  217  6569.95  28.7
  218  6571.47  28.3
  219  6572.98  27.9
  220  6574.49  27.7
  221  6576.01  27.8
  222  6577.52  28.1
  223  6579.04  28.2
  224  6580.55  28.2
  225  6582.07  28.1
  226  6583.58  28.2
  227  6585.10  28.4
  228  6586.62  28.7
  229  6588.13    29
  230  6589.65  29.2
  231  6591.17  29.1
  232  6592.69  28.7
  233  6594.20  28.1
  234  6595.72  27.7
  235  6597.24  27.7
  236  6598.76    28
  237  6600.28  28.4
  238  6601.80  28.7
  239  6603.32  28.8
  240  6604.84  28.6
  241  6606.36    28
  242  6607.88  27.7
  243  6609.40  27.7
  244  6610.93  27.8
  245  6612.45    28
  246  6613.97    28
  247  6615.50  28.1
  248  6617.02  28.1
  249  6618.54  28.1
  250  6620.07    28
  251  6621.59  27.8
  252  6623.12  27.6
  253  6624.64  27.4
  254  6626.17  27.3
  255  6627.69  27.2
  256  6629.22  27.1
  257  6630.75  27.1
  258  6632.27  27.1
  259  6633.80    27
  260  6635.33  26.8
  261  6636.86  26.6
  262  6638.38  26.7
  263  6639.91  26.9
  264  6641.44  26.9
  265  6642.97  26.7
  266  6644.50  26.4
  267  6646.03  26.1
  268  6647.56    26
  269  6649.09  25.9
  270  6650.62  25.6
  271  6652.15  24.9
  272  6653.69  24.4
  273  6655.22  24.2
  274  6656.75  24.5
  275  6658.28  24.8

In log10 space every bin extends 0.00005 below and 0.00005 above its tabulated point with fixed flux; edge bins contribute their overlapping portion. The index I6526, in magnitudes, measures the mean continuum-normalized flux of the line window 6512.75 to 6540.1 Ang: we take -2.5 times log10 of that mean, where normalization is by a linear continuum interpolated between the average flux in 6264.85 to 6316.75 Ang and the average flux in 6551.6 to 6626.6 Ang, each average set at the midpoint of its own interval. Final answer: -0.16 mag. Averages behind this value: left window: 19.5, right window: 28.3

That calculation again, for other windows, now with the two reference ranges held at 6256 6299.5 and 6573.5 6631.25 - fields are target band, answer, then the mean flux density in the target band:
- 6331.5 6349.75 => -0.19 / 24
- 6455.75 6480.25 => -0.16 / 27.8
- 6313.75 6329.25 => -0.15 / 22.6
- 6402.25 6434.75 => -0.16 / 26.2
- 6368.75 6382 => -0.12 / 23.8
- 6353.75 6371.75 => -0.13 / 23.6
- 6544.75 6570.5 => -0.10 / 29.2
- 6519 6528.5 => -0.18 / 30.3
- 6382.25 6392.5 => -0.05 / 22.6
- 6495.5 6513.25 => -0.11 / 27.7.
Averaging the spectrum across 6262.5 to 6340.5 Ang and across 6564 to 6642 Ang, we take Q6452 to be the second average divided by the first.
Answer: 1.4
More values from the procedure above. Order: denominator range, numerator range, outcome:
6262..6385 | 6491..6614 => 1.33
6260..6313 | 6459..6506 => 1.45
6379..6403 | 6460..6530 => 1.22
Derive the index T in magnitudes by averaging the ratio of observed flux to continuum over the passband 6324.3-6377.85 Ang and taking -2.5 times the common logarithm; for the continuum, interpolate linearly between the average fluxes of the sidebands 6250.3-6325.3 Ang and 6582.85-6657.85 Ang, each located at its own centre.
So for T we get -0.15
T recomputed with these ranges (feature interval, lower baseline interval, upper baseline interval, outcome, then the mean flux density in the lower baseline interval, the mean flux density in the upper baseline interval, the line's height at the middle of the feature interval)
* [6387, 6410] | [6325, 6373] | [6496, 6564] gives 0.049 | 23.8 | 29.6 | 25.4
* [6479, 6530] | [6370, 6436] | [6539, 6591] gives -0.040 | 24.8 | 29.1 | 27.5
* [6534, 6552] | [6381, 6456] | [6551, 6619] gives -0.126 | 25.4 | 28.4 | 27.6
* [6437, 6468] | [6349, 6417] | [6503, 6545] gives 0.018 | 24.1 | 30.3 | 27.2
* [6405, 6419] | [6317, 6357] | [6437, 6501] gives -0.034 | 23.6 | 27.2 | 25.7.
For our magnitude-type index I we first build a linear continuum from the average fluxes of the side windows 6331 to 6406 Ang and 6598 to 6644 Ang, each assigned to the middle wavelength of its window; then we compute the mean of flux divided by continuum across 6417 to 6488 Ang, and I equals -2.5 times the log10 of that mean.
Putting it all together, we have -0.08 mag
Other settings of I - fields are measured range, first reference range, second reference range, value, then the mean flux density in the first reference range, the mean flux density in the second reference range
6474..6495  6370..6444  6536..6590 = -0.04 mag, 24.9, 29.2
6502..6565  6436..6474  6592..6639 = -0.10 mag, 27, 27.7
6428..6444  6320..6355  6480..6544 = 0.02 mag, 23.7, 29.2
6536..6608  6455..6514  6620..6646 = -0.06 mag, 27.8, 27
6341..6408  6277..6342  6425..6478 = 0.00 mag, 21.1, 27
